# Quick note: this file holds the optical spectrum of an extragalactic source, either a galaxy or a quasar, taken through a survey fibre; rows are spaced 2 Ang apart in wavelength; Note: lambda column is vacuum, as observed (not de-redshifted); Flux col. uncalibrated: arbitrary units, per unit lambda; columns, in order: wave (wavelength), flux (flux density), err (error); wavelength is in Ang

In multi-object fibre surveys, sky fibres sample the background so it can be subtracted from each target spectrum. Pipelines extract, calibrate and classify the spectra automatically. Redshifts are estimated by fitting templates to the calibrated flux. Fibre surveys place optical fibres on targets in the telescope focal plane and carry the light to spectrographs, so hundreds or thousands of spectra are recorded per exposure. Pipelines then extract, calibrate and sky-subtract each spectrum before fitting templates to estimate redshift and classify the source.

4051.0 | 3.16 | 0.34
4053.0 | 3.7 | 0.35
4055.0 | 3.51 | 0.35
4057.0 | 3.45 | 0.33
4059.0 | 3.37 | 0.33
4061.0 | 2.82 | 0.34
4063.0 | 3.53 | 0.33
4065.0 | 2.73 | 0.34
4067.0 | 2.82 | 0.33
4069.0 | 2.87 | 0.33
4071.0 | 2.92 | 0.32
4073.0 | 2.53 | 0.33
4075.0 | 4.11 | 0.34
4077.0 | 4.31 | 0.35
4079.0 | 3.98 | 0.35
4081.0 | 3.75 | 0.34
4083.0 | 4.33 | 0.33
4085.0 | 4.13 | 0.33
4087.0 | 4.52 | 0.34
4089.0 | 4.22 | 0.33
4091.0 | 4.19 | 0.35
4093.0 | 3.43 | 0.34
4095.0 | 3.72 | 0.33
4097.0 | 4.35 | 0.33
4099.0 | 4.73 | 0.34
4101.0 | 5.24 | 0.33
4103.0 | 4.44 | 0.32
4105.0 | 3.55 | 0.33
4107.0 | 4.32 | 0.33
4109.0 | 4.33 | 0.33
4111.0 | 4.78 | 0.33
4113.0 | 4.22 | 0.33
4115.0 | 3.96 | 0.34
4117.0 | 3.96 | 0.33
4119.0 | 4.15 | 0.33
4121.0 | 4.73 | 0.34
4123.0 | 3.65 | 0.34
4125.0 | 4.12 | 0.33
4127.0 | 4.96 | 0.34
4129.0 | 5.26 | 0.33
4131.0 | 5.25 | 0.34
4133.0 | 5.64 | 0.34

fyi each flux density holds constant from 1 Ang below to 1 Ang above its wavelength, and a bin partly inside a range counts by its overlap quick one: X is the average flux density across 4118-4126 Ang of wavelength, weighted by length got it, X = 4.16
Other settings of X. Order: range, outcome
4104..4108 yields 3.94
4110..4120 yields 4.21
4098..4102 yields 4.99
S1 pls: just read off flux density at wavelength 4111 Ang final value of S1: 4.78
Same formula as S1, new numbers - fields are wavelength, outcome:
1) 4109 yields 4.33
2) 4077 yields 4.31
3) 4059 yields 3.37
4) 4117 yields 3.96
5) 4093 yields 3.43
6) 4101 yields 5.24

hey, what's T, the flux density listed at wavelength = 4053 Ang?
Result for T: 3.7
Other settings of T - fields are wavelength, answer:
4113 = 4.22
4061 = 2.82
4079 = 3.98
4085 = 4.13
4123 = 3.65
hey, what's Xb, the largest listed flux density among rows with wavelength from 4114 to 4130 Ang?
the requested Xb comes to 5.26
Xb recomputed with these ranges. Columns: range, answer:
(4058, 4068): 3.53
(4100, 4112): 5.24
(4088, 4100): 4.73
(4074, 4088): 4.52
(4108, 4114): 4.78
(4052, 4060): 3.7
